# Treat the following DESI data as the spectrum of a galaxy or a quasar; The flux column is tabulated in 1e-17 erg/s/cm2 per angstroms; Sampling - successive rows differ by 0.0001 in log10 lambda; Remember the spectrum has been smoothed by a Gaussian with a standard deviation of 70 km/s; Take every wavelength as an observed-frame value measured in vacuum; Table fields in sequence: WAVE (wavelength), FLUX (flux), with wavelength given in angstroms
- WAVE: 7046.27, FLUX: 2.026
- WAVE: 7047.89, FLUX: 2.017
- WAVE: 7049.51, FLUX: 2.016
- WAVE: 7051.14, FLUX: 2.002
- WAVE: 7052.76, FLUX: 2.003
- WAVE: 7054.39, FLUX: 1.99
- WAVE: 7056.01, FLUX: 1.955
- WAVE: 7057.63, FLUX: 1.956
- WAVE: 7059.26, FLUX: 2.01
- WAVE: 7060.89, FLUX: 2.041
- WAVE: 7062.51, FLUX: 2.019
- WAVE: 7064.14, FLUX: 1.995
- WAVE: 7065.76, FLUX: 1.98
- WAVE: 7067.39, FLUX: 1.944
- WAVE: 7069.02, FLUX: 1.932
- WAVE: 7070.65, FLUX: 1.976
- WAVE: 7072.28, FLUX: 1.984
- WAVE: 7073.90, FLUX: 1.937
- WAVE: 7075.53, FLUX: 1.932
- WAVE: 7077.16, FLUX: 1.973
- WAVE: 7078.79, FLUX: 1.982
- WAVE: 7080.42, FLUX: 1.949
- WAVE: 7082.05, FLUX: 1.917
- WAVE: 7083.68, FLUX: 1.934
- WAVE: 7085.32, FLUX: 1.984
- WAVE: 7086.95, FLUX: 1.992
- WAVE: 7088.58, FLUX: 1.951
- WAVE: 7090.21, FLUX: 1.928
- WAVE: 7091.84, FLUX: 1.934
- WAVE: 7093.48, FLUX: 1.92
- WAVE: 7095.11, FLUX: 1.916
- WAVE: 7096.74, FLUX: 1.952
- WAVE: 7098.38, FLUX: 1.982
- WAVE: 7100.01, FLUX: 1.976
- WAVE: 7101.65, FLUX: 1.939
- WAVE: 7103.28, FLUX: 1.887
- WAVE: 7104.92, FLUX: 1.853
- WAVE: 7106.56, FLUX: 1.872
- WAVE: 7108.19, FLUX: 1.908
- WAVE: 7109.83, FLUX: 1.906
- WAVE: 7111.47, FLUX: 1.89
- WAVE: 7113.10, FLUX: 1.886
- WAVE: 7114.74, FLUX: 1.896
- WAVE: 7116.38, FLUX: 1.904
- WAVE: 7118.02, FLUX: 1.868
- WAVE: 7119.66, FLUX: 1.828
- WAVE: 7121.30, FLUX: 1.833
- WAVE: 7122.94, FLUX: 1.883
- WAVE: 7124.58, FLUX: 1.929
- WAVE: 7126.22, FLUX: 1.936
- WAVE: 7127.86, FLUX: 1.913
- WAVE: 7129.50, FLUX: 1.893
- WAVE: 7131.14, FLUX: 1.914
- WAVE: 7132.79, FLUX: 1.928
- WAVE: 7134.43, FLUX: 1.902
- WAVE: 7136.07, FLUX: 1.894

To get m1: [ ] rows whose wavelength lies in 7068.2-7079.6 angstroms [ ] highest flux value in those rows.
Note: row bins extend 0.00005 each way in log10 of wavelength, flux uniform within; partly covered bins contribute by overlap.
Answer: 1.984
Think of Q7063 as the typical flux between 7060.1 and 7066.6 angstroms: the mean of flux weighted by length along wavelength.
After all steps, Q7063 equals 2.01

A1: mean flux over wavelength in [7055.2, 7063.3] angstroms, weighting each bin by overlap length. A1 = 2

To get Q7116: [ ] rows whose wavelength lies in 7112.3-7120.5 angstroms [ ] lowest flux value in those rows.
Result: 1.828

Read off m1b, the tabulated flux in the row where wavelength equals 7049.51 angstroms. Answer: 2.016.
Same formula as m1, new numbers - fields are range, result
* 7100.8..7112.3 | 1.939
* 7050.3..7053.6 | 2.003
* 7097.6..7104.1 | 1.982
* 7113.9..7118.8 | 1.904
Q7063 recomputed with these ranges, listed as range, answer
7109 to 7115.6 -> 1.89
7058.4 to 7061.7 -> 2.02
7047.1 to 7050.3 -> 2.02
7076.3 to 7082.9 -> 1.96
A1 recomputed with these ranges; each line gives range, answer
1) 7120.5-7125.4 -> 1.88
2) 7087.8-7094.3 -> 1.93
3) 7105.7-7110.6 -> 1.89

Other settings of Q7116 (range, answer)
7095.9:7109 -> 1.853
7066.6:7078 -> 1.932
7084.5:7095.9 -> 1.916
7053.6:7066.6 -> 1.955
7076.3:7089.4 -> 1.917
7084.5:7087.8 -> 1.984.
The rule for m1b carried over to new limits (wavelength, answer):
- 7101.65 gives 1.939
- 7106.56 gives 1.872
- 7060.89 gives 2.041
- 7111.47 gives 1.89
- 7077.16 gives 1.973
